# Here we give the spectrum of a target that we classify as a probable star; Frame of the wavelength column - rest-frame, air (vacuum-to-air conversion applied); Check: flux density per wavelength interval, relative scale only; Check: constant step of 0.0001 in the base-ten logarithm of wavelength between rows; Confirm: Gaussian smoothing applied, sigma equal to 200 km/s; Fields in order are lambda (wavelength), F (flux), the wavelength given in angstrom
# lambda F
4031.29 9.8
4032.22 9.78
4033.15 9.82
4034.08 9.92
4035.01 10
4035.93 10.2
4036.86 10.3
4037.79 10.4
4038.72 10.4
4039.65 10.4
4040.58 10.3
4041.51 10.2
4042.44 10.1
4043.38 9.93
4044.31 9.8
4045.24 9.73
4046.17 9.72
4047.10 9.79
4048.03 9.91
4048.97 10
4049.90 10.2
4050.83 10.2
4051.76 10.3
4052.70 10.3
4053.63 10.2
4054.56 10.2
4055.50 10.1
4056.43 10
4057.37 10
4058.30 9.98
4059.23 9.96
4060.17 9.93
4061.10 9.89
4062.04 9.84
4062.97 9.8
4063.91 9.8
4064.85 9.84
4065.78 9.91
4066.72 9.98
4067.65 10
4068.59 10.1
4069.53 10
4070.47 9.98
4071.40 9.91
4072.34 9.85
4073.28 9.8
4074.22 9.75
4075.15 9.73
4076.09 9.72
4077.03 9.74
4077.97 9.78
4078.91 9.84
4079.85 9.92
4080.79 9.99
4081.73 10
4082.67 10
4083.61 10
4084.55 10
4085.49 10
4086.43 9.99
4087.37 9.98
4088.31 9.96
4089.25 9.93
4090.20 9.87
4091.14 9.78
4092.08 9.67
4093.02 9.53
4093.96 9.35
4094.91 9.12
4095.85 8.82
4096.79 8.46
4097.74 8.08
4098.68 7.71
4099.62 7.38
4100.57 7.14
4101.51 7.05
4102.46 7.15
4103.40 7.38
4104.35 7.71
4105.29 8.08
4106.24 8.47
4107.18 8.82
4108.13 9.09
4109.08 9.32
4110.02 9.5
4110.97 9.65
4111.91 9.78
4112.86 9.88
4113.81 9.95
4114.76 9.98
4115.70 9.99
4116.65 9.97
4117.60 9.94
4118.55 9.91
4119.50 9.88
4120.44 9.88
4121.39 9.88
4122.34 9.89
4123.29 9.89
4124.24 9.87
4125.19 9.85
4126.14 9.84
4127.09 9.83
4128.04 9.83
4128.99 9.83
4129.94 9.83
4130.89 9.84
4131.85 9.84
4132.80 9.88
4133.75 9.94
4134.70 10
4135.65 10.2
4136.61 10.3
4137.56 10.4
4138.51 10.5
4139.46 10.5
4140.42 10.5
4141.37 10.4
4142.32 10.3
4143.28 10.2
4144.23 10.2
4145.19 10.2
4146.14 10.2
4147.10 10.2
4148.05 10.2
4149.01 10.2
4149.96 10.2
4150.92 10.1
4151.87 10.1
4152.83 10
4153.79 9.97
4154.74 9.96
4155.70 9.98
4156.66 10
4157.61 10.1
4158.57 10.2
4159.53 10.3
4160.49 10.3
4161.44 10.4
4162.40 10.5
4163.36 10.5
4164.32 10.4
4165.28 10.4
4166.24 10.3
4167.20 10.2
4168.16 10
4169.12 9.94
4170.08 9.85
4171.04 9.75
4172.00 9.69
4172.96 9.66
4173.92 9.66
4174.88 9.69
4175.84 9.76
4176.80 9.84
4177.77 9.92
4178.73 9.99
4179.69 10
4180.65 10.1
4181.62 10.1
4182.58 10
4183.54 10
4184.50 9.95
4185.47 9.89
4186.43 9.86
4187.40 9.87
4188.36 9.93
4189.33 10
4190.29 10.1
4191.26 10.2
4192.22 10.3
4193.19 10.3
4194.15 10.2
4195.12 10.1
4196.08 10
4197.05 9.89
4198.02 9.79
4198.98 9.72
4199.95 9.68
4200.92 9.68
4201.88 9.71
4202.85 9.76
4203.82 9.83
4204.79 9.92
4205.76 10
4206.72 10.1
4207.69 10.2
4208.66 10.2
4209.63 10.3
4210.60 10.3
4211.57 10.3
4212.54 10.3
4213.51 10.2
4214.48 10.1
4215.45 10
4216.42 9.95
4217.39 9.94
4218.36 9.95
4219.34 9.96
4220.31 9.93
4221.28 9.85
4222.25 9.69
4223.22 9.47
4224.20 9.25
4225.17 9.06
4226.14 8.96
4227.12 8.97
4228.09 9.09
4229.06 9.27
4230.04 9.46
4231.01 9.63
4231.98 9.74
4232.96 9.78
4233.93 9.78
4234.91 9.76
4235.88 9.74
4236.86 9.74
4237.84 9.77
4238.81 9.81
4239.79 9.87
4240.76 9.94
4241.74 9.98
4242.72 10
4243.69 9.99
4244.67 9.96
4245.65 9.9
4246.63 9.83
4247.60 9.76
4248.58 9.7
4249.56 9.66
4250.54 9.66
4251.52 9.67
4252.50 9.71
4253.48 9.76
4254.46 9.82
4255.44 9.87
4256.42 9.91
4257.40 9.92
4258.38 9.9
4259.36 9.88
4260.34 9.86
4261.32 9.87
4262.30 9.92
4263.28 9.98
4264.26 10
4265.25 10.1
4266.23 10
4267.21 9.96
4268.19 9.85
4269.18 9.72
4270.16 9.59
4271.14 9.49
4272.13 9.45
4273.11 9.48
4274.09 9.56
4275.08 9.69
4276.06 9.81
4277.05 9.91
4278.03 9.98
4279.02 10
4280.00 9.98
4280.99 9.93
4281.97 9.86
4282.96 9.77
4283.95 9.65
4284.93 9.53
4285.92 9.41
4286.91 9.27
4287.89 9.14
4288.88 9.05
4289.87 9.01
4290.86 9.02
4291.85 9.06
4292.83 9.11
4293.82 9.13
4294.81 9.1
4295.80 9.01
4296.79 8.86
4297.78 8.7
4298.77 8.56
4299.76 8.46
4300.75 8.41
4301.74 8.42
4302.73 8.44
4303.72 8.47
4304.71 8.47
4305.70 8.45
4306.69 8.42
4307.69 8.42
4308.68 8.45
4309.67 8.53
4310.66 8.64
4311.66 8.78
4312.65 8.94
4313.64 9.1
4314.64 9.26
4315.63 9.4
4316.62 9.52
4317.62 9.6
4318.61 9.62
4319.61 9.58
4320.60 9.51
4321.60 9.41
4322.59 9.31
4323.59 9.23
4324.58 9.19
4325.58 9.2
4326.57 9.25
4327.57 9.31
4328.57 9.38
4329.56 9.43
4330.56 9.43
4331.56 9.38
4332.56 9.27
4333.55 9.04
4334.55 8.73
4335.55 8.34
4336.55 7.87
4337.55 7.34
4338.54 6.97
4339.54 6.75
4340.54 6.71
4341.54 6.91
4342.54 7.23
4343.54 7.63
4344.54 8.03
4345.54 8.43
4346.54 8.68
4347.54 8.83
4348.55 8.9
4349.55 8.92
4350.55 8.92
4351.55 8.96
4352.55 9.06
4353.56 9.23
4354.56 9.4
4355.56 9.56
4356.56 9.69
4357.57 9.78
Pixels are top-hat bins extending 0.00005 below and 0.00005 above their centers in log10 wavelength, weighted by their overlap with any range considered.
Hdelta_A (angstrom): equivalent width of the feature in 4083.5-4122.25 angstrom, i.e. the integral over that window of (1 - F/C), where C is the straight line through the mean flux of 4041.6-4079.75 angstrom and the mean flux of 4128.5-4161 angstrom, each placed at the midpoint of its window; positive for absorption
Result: 3.37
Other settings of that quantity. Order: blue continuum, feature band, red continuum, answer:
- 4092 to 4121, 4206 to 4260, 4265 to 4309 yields -3.9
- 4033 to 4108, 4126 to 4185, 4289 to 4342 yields -4.8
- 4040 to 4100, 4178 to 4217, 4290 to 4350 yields -3.3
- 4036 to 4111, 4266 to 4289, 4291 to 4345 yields -2.2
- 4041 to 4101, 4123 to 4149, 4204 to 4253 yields -0.9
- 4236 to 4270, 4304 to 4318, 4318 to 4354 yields 0.3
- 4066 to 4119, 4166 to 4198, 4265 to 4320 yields -2.3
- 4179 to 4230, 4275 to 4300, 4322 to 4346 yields -1.1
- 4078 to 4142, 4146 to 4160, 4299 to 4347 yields -1.2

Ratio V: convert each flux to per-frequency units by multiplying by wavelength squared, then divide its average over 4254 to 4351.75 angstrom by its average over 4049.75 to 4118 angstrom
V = 1.1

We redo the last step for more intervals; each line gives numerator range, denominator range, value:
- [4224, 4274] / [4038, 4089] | 1.07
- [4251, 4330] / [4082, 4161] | 1.05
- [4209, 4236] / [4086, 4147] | 1.08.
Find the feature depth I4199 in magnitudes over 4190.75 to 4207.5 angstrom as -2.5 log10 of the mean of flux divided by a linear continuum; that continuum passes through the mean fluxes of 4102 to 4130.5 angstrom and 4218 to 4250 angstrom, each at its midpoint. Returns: -0.04 mag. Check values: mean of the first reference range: 9.43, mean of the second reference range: 9.67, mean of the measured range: 9.96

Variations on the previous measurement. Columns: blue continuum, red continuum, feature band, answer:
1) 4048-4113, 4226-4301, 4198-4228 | -0.03 mag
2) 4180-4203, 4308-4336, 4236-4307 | 0.00 mag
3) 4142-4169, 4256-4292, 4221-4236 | 0.05 mag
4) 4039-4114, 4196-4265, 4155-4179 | -0.04 mag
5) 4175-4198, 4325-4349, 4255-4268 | -0.09 mag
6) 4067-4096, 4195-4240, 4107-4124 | 0.01 mag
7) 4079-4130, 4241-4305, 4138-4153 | -0.10 mag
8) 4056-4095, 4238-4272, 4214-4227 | 0.02 mag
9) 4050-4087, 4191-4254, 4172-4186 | 0.00 mag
